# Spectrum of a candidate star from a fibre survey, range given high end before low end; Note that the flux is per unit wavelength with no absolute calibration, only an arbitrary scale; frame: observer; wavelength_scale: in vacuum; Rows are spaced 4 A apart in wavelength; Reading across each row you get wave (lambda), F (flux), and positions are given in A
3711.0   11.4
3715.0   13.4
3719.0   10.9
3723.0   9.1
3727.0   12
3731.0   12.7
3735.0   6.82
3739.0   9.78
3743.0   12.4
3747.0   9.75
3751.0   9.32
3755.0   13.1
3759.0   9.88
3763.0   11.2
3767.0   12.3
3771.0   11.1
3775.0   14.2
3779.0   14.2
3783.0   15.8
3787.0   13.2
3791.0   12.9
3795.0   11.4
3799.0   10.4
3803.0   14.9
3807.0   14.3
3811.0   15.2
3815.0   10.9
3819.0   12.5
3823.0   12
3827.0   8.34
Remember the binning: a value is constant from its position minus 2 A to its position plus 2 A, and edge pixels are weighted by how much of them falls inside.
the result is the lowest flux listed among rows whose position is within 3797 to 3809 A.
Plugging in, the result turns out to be 10.4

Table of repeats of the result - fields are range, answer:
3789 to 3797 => 11.4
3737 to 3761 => 9.32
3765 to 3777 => 11.1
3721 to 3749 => 6.82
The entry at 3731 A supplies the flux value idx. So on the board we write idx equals 12.7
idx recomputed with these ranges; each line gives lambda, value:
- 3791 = 12.9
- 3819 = 12.5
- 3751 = 9.32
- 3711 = 11.4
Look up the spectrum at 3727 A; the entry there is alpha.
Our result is 12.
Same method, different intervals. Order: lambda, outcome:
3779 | 14.2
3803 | 14.9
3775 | 14.2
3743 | 12.4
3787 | 13.2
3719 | 10.9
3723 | 9.1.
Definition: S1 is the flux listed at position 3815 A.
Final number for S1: 10.9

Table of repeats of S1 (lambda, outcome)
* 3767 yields 12.3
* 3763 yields 11.2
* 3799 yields 10.4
